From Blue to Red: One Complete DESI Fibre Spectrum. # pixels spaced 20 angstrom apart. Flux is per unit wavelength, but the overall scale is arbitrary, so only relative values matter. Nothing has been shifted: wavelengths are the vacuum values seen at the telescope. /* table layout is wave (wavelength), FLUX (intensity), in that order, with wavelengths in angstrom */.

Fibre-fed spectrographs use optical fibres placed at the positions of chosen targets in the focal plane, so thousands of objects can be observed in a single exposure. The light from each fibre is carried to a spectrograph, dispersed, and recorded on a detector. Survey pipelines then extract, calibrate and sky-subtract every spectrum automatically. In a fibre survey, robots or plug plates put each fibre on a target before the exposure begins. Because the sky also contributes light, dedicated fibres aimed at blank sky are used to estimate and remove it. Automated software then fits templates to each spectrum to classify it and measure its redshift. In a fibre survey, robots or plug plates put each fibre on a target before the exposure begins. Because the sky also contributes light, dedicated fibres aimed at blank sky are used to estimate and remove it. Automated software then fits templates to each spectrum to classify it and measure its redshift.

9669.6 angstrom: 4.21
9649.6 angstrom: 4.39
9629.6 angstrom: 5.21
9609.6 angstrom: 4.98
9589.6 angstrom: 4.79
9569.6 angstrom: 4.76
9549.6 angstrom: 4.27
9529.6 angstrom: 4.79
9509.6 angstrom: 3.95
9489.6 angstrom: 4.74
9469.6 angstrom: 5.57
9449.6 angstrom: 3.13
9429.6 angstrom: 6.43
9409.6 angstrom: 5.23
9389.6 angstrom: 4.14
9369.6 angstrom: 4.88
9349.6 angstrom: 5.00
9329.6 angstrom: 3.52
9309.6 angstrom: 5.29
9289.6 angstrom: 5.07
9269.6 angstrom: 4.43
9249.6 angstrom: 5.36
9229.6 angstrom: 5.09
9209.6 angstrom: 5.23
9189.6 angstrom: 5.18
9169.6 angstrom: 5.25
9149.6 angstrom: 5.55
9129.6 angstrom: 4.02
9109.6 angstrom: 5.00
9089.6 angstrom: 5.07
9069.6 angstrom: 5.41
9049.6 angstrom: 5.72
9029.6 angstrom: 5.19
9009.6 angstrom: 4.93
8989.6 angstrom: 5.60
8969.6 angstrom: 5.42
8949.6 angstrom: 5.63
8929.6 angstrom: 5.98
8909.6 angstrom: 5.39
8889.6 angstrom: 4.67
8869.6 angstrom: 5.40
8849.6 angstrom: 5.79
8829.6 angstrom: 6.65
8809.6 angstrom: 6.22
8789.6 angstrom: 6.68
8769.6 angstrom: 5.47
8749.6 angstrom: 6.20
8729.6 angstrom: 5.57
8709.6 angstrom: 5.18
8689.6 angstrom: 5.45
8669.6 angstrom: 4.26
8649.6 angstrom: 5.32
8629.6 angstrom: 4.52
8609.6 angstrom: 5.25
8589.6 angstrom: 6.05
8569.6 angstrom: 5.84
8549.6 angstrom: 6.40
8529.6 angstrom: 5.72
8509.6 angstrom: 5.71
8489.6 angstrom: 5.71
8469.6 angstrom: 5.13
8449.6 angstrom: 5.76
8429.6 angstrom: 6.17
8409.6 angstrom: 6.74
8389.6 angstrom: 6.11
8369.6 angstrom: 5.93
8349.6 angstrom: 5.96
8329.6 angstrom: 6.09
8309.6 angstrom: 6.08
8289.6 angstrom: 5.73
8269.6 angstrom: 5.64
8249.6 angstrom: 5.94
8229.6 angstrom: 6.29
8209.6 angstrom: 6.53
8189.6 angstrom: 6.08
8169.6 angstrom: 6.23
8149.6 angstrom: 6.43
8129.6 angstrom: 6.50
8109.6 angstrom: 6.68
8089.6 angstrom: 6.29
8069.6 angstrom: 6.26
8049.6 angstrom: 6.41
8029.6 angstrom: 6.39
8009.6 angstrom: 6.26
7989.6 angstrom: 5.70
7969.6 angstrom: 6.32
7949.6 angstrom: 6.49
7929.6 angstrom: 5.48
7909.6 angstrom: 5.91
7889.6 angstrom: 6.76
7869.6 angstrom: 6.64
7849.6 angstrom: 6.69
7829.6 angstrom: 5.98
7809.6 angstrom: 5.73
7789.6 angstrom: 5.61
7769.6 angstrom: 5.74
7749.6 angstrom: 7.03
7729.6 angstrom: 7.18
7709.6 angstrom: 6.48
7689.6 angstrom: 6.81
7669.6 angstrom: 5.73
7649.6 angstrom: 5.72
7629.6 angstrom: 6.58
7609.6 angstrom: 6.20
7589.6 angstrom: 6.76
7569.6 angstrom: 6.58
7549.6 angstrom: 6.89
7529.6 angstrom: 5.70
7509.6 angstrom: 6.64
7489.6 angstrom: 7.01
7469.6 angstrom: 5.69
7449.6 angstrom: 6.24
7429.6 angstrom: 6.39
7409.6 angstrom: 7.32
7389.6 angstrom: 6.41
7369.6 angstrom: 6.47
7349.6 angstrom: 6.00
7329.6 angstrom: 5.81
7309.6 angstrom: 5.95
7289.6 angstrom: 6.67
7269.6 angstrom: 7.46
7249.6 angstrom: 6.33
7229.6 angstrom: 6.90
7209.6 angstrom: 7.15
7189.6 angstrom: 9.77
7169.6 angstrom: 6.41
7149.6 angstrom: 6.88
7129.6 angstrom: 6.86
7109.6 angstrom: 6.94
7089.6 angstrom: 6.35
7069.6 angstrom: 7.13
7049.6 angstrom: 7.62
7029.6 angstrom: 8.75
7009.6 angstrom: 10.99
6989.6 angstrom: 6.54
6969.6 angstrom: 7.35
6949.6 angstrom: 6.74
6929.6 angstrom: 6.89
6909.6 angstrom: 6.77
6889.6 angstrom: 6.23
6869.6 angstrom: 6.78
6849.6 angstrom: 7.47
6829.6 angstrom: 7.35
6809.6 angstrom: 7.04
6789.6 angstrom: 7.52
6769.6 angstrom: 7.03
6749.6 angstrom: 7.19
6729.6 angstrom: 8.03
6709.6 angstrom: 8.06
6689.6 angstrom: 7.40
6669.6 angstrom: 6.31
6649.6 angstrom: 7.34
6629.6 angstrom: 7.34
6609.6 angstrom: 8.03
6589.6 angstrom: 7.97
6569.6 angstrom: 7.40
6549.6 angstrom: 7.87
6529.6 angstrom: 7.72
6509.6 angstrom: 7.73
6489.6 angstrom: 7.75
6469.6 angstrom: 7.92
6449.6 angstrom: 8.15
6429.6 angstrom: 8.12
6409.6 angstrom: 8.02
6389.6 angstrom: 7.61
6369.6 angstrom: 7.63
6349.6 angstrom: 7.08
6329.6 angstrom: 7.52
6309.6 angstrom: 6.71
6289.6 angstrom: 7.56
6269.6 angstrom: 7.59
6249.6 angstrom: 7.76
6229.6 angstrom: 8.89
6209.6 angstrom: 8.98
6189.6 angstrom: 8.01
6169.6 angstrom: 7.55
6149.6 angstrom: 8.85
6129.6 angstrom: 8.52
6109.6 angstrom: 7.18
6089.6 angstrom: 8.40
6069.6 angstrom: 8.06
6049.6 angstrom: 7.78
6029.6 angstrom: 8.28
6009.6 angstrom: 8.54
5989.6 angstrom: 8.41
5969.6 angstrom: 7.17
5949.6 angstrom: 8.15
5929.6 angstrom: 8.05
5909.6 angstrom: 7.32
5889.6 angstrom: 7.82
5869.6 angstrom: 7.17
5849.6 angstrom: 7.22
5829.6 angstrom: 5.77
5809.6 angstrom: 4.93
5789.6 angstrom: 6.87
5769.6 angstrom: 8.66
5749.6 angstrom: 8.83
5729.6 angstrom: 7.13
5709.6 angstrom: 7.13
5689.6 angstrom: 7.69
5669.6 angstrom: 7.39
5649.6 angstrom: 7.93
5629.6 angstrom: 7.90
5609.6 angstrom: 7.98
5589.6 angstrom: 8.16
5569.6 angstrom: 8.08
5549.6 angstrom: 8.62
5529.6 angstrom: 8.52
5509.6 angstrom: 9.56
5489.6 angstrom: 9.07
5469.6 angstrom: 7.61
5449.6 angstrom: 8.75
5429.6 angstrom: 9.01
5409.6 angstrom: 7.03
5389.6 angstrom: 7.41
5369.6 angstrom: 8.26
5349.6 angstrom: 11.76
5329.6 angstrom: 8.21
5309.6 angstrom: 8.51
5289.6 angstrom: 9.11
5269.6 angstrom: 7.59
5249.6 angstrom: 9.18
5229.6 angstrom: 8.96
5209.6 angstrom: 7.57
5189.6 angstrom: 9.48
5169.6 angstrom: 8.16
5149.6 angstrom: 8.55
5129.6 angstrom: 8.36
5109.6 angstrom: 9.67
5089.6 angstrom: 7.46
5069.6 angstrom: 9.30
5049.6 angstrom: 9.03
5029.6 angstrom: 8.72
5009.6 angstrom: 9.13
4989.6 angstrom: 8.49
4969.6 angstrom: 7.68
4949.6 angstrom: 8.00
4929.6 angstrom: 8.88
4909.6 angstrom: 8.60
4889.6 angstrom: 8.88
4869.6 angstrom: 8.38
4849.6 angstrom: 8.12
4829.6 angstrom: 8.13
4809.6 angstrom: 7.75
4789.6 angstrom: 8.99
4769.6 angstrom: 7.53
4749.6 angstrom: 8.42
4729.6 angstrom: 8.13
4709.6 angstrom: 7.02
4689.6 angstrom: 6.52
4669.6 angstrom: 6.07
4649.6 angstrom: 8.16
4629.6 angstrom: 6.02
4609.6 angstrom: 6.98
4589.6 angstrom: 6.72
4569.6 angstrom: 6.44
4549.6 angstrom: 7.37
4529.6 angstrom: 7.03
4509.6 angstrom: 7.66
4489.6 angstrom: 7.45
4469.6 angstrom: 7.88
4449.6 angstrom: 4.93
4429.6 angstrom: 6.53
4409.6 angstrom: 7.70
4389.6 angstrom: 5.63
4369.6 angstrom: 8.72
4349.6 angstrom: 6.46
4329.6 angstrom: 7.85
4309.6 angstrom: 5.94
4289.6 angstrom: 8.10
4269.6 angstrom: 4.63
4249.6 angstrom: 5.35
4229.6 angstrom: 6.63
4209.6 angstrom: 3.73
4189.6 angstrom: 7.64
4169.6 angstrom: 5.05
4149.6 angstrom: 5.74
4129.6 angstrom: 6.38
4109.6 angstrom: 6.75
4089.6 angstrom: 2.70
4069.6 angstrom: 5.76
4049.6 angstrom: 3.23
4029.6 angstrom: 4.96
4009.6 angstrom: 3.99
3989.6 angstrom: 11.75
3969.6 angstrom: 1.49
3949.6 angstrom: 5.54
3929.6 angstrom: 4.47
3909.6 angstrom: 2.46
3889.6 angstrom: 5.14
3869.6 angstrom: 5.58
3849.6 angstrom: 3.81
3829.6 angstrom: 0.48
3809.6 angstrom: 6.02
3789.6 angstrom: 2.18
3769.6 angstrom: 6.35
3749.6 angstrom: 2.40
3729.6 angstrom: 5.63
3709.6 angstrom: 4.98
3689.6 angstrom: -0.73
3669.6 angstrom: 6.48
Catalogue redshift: 0.07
